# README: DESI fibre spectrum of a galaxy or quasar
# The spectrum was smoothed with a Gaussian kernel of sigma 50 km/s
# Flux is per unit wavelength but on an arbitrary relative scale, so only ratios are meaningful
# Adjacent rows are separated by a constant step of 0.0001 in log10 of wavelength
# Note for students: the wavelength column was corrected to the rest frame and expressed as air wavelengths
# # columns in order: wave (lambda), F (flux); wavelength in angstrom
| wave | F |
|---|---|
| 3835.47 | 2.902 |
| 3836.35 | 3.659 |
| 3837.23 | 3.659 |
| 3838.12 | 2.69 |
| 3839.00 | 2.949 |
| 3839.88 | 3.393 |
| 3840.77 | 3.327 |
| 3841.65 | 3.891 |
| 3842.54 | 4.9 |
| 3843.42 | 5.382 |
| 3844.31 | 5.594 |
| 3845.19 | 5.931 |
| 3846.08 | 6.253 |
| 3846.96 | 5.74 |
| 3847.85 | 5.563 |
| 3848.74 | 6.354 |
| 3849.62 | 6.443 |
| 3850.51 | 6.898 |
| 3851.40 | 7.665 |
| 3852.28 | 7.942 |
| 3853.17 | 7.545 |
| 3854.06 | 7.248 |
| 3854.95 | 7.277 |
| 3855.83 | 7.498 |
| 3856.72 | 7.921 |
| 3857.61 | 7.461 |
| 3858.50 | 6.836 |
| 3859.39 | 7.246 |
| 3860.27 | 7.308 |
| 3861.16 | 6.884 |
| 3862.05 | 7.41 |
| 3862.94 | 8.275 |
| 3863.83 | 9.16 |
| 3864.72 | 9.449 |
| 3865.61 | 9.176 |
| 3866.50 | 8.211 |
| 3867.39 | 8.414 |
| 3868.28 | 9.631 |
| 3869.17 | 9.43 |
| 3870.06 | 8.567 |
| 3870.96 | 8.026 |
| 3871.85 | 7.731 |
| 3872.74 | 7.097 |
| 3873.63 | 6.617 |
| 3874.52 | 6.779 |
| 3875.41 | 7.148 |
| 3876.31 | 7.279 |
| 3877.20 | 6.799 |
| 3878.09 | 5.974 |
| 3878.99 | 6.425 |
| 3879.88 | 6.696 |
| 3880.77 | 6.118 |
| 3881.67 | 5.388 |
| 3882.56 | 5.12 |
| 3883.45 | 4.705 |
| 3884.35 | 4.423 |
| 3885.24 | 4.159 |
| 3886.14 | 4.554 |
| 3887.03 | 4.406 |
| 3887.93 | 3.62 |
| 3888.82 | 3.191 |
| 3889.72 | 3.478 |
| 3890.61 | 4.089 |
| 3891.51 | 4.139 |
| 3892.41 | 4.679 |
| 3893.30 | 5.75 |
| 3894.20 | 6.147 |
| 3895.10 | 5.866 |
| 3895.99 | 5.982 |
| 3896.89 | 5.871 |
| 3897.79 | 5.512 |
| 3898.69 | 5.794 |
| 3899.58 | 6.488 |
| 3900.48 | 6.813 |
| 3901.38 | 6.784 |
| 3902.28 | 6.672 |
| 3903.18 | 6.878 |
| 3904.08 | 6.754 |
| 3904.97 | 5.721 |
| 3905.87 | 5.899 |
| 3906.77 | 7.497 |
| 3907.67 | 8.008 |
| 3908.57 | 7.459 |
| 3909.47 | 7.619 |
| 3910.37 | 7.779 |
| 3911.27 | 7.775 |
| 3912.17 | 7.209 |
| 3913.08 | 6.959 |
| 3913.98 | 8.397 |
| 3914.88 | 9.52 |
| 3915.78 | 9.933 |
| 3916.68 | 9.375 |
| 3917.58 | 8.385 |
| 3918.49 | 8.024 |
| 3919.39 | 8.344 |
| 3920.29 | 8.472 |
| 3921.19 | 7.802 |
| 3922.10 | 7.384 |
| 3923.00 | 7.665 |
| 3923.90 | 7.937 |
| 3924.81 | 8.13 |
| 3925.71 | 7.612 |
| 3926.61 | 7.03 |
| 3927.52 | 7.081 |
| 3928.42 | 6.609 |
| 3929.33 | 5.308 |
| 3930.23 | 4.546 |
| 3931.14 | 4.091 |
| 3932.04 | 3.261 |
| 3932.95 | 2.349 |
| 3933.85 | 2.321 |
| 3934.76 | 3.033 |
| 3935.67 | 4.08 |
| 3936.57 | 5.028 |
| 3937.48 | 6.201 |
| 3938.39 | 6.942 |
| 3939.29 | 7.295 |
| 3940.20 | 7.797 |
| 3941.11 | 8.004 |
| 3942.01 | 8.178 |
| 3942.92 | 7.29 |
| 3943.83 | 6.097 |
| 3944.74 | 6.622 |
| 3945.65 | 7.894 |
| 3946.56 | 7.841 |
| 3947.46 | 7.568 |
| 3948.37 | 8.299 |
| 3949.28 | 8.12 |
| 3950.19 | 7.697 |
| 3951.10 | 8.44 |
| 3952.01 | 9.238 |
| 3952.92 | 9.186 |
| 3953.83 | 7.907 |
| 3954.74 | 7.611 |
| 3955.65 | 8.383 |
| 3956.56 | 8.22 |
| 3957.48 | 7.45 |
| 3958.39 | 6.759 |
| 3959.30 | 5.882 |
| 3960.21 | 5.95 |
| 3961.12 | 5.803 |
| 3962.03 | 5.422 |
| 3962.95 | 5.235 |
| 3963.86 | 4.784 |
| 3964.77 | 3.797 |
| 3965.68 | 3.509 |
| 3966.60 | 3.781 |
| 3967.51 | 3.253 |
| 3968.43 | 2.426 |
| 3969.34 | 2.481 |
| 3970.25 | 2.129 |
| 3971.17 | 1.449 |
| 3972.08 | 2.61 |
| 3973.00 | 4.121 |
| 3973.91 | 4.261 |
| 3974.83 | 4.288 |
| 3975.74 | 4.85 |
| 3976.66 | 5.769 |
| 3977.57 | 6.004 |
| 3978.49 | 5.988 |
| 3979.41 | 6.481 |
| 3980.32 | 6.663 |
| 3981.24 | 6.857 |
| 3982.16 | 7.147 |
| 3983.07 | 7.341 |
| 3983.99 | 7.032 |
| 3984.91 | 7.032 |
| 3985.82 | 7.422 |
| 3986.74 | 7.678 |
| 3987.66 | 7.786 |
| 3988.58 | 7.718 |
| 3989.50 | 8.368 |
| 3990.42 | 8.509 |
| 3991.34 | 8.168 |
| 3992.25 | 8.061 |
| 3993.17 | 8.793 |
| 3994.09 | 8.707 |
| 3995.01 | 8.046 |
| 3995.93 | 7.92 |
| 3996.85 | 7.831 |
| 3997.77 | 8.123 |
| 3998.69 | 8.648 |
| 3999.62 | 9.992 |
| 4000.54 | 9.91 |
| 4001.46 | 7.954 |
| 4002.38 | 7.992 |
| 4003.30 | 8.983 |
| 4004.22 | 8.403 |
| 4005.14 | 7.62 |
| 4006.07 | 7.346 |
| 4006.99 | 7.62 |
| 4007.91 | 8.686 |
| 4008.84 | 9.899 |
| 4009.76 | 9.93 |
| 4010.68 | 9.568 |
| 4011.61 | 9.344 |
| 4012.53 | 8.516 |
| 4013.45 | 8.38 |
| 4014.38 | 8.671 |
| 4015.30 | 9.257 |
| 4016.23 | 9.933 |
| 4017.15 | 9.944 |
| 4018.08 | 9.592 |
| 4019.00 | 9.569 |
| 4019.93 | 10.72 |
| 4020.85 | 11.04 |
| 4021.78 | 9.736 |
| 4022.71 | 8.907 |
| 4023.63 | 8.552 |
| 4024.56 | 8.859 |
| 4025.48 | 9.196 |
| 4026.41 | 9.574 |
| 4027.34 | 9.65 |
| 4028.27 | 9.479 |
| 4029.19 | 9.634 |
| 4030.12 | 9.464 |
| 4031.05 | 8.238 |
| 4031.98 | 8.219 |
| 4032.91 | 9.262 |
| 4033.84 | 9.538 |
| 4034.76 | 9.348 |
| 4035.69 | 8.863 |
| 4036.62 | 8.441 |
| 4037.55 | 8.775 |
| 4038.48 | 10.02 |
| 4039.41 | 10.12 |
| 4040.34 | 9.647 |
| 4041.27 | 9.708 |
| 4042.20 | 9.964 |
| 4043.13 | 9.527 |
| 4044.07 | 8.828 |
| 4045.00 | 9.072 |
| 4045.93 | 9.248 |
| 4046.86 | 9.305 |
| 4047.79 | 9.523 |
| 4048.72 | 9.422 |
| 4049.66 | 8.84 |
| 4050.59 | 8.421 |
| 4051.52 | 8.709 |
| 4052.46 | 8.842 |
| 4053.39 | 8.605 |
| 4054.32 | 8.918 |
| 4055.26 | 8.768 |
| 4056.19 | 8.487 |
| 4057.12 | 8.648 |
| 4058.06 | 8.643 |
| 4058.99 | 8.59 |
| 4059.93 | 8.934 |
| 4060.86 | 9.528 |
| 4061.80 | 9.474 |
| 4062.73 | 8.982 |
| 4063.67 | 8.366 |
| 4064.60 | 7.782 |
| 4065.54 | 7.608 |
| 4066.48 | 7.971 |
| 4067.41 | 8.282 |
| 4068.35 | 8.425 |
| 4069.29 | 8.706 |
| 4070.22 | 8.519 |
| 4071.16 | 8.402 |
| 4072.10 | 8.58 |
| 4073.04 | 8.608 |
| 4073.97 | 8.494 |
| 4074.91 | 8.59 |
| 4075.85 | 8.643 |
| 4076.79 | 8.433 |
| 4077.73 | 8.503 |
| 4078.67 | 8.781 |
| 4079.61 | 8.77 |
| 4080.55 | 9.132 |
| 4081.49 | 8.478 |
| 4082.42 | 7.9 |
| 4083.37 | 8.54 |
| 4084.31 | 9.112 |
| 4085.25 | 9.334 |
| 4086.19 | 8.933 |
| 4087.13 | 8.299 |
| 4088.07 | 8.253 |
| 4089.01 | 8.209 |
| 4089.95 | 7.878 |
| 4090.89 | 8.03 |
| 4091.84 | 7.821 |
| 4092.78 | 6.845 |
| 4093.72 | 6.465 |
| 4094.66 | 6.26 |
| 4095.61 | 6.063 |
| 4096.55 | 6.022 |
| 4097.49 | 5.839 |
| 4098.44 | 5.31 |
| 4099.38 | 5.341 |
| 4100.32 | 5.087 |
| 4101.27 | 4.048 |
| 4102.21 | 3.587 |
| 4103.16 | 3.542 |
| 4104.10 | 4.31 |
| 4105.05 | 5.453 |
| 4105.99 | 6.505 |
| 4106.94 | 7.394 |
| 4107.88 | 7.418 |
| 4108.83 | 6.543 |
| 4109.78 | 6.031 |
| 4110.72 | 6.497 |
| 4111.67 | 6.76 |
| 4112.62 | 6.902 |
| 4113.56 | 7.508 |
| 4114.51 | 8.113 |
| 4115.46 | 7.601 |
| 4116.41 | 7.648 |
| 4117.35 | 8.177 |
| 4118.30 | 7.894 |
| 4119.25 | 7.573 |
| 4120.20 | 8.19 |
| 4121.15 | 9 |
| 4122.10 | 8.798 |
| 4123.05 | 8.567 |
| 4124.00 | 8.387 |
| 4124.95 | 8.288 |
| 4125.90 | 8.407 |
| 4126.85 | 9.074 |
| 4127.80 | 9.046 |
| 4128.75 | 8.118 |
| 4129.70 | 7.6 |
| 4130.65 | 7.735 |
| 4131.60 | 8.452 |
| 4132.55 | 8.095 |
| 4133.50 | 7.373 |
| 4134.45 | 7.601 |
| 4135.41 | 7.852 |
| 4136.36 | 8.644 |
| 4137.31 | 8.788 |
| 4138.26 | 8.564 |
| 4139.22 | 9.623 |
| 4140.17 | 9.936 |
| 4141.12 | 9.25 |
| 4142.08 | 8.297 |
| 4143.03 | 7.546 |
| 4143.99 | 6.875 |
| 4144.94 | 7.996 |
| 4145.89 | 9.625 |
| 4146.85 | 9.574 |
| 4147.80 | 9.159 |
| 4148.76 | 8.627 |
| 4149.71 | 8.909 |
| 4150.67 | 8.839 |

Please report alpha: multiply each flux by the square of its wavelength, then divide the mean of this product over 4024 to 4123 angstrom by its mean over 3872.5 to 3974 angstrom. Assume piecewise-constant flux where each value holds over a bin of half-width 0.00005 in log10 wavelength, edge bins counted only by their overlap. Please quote 1.4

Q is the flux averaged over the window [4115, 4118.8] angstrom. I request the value 7.83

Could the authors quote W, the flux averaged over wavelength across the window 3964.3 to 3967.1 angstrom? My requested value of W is 3.7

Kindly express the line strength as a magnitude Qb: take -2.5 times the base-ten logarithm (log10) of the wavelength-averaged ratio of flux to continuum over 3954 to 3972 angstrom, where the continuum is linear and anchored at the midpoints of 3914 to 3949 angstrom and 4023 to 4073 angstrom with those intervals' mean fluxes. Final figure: 0.431 mag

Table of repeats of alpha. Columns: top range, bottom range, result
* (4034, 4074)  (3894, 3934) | 1.39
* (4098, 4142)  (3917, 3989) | 1.29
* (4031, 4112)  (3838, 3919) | 1.34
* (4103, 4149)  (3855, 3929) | 1.28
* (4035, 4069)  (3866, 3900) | 1.60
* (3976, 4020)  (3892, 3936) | 1.29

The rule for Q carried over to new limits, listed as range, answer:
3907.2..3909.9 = 7.69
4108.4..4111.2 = 6.35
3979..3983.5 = 6.91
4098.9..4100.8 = 5.22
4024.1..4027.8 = 9.32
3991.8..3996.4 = 8.3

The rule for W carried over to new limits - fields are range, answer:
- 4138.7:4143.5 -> 8.92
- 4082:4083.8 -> 8.18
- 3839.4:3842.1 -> 3.53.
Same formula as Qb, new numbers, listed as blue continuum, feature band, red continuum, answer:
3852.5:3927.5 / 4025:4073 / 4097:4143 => -0.228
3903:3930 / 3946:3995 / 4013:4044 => 0.308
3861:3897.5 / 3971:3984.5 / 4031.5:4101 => 0.336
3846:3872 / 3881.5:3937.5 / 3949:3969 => 0.132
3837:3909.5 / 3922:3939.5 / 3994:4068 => 0.276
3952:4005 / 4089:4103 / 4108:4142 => 0.269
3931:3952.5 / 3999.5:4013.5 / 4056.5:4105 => -0.238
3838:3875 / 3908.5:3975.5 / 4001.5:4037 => 0.247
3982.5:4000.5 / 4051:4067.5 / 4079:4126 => -0.143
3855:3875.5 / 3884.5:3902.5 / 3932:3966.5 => 0.393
